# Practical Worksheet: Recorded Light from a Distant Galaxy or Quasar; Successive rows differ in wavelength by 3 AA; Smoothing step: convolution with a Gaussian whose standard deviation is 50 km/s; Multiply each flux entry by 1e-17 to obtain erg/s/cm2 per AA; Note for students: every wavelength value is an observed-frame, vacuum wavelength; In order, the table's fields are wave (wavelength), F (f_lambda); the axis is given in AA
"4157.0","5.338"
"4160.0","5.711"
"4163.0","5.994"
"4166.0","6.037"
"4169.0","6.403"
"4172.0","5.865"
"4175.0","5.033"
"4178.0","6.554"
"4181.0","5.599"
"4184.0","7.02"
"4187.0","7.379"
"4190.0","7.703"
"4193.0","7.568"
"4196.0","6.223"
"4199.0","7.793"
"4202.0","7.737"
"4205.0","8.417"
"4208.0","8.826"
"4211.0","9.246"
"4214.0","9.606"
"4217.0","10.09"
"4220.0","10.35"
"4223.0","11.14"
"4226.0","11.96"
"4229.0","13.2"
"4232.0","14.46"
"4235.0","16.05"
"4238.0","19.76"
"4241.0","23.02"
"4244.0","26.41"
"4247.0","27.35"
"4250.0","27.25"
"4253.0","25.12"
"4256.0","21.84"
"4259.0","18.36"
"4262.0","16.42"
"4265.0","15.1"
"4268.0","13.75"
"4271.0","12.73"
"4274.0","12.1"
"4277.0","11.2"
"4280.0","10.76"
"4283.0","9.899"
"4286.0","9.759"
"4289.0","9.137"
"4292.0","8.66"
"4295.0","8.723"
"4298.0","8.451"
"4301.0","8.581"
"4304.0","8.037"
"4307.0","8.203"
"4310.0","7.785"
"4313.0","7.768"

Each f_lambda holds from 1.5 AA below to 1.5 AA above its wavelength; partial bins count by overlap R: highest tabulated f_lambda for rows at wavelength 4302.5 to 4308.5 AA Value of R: 8.203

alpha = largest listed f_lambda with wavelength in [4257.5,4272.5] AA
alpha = 18.36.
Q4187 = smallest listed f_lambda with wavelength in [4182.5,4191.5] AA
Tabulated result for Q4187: 7.02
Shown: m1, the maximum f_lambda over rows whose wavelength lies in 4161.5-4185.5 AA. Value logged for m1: 7.02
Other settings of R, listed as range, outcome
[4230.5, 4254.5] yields 27.35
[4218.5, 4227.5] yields 11.96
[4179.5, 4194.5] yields 7.703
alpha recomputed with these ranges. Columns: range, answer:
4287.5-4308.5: 9.137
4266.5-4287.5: 13.75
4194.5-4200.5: 7.793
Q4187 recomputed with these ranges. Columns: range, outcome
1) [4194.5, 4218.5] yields 6.223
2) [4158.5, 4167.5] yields 5.711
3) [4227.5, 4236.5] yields 13.2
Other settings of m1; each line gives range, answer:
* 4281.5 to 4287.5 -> 9.899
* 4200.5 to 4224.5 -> 11.14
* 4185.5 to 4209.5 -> 8.826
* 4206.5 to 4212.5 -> 9.246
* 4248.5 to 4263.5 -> 27.25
